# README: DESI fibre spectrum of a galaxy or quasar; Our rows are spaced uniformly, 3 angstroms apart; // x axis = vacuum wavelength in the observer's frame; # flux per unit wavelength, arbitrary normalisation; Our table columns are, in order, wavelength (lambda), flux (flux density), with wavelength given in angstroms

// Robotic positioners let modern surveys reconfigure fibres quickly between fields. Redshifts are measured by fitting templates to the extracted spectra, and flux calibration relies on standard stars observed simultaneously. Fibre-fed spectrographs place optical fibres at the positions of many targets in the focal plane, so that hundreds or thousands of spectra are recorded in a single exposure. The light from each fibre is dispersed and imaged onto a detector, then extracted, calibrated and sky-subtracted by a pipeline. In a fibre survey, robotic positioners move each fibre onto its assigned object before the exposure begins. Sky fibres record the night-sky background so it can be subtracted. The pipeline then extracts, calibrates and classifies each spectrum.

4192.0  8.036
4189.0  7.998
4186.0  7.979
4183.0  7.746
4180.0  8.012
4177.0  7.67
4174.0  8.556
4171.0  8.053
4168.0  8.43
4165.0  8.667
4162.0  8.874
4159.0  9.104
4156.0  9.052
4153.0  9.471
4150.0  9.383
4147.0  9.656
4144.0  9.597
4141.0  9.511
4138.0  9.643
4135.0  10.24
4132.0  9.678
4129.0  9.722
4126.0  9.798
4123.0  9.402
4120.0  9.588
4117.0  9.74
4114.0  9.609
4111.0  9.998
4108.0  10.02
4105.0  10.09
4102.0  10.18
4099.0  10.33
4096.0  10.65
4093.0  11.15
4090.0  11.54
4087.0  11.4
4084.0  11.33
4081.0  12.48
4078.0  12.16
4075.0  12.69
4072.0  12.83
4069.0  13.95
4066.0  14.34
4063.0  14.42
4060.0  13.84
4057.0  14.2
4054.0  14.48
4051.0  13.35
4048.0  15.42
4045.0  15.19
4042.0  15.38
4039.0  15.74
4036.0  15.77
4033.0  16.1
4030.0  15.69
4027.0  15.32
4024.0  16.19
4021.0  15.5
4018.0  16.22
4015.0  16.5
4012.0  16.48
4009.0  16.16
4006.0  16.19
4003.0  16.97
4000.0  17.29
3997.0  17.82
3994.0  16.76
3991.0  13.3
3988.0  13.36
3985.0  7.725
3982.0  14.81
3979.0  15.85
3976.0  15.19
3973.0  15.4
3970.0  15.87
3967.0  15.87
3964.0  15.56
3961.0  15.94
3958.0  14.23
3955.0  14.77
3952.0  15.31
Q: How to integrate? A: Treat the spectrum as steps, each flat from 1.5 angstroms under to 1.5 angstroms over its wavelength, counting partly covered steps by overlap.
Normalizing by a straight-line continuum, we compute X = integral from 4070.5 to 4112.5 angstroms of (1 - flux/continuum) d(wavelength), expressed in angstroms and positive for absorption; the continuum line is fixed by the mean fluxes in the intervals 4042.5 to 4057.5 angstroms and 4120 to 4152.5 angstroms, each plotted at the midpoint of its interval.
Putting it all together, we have 3.6 angstroms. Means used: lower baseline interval 14.6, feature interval 11.2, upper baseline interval 9.65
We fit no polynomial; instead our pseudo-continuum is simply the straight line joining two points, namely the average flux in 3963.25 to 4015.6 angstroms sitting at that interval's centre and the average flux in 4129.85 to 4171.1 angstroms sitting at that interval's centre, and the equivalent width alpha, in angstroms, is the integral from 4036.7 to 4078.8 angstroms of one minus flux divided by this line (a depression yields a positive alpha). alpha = -4.6 angstroms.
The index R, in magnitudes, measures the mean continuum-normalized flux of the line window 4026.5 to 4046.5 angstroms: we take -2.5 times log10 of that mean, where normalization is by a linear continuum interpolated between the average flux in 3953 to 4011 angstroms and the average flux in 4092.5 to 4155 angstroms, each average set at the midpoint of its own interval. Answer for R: -0.19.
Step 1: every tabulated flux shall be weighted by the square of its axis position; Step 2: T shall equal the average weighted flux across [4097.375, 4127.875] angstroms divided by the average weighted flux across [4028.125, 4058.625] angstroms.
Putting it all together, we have 0.68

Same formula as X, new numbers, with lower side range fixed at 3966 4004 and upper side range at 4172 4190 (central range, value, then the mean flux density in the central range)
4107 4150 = 0.7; 9.71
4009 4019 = -1.7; 16.4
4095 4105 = 0.5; 10.3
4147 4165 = -0.6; 9.17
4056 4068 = -1.9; 14.2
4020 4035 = -2.5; 15.8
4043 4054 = -1.6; 14.7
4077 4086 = -0.3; 11.9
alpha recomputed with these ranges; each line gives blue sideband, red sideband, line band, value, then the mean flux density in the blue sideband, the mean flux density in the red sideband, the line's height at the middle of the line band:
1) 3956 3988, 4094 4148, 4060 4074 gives -2.7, 14.6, 9.87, 11.6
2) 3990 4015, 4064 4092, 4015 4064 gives -2.4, 16.4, 12.5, 14.5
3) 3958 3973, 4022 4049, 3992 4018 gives -1.7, 15.6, 15.6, 15.6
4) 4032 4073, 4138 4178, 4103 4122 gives 2.6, 14.6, 8.97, 11.4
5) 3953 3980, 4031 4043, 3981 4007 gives 1.1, 15.4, 15.8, 15.5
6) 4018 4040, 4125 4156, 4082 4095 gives 1.2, 15.8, 9.64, 12.5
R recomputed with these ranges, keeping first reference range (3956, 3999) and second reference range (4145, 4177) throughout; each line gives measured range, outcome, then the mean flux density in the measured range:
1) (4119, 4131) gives 0.046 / 9.63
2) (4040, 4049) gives -0.208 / 15.3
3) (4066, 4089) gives -0.081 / 12.5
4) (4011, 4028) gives -0.188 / 16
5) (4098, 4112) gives 0.061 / 10.1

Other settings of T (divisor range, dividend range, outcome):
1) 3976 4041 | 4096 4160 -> 0.67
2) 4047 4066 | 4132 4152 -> 0.71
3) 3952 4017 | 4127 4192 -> 0.63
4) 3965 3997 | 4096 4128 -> 0.72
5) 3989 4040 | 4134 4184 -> 0.59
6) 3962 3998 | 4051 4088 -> 0.93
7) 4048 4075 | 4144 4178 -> 0.67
